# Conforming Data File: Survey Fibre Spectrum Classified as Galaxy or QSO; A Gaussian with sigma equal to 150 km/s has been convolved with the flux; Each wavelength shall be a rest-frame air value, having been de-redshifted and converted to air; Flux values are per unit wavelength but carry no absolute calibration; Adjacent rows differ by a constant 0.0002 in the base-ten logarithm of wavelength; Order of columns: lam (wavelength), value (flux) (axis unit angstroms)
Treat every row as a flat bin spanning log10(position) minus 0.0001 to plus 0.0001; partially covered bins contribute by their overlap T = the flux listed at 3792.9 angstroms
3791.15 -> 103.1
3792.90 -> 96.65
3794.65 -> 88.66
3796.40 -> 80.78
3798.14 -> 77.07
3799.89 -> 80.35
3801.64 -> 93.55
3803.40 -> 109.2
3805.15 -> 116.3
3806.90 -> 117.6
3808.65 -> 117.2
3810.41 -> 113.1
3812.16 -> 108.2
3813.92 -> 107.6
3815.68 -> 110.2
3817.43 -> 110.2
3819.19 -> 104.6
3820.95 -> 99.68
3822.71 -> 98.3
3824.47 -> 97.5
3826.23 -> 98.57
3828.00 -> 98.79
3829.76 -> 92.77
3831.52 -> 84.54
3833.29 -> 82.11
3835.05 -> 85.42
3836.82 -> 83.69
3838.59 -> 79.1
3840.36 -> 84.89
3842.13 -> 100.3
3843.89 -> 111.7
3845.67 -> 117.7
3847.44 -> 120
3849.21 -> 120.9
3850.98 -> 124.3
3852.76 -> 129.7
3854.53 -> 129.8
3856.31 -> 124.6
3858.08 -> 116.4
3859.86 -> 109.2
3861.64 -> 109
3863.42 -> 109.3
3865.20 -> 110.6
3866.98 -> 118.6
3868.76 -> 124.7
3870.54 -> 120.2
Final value 96.65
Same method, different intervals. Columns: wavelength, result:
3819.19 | 104.6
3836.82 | 83.69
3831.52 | 84.54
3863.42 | 109.3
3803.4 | 109.2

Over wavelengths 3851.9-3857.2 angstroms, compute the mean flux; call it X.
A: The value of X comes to 128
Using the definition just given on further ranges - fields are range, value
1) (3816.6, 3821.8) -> 105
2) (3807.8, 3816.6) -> 111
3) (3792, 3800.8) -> 84.8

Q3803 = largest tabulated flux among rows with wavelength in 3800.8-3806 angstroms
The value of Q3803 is 116.3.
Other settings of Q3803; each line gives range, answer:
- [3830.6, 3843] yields 100.3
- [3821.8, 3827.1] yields 98.57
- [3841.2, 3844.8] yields 111.7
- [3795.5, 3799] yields 80.78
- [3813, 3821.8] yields 110.2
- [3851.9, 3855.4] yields 129.8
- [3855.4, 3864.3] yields 124.6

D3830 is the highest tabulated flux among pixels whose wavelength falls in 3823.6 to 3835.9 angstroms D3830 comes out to 98.79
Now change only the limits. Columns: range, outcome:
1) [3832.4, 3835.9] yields 85.42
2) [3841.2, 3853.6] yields 129.7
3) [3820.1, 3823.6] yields 99.68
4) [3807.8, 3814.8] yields 117.2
